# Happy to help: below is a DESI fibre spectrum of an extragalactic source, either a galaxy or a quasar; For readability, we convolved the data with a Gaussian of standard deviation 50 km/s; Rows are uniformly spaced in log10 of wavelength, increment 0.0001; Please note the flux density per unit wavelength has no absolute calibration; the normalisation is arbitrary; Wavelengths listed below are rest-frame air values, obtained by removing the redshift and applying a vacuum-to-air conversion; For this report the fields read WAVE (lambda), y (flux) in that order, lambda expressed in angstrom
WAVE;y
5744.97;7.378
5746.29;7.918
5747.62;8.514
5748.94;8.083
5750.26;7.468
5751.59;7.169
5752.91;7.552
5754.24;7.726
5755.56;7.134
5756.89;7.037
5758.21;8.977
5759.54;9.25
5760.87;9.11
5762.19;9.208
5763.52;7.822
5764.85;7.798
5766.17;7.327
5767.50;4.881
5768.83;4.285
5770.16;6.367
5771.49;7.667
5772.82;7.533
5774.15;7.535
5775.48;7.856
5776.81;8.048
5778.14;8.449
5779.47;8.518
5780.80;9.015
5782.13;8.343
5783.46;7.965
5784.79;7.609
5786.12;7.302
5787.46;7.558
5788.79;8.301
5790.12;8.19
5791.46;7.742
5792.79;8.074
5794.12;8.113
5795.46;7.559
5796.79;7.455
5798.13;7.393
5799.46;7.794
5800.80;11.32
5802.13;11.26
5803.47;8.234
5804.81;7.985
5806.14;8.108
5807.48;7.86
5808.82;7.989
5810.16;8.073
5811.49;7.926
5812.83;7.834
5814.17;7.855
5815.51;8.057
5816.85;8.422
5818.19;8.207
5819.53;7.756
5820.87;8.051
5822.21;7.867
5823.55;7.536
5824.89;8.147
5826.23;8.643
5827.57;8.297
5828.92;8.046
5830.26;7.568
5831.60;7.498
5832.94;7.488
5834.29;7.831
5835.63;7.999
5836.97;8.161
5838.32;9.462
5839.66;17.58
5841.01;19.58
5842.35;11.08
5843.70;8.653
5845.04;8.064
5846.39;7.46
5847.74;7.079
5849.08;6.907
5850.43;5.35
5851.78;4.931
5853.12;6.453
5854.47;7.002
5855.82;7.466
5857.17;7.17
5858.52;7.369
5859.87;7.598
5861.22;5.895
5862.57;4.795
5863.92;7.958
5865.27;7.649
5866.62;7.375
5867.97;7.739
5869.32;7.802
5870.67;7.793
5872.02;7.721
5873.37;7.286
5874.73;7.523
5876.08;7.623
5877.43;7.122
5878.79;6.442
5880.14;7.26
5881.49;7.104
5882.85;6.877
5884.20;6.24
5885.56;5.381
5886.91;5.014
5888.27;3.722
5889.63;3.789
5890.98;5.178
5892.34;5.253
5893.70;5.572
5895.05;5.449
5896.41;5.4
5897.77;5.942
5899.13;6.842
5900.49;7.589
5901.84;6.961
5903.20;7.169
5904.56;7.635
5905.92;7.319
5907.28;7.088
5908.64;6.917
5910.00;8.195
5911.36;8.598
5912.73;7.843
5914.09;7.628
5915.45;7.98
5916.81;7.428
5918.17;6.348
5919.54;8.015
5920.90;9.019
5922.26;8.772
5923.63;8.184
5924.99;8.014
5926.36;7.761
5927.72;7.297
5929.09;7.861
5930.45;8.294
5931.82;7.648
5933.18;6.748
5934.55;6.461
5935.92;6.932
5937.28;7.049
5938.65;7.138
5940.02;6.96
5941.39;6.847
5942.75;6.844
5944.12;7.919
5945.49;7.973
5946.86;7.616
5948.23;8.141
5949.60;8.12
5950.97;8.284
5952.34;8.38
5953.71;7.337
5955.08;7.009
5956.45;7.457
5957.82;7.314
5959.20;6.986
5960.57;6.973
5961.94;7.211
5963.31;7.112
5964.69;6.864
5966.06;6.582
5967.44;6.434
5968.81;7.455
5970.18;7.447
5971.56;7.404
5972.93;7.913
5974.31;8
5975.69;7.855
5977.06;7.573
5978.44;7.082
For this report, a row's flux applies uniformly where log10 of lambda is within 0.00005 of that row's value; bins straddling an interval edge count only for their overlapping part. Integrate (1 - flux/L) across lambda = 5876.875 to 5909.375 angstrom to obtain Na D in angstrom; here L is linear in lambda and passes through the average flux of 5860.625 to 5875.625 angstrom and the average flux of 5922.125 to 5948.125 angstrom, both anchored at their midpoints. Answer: 4.9 angstrom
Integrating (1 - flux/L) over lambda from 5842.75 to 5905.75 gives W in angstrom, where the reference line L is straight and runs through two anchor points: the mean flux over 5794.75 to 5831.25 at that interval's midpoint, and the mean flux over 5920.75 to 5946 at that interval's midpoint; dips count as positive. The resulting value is 9.4 angstrom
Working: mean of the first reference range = 8.19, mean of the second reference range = 7.53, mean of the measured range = 6.69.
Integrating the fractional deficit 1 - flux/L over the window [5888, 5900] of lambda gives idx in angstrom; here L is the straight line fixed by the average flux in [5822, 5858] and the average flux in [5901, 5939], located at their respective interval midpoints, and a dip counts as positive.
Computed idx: 3.9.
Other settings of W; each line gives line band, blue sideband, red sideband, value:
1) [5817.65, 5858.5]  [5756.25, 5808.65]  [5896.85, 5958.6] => -3.3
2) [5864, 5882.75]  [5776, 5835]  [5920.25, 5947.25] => 1.0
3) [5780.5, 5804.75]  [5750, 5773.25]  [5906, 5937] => -2.5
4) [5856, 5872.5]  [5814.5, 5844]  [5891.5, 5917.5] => 1.8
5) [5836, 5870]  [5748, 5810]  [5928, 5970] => -2.6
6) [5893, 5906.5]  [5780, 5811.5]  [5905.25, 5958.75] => 2.0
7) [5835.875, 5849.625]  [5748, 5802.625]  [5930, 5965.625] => -4.8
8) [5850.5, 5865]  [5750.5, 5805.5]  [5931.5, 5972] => 1.9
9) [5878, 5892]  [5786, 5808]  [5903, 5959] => 3.8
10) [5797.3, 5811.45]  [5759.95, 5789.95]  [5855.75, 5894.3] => -2.3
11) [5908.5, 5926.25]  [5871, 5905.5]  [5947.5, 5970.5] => -3.1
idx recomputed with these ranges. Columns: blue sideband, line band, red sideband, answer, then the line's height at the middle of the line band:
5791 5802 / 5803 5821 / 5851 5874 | 0.04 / 8.04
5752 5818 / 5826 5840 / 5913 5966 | -1.71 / 7.81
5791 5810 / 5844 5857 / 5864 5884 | 1.47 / 7.68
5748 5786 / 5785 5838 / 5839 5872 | -1.00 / 7.95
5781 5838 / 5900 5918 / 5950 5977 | 0.25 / 7.64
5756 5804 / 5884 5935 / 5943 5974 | 4.47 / 7.59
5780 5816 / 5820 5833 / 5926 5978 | 0.17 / 8.04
